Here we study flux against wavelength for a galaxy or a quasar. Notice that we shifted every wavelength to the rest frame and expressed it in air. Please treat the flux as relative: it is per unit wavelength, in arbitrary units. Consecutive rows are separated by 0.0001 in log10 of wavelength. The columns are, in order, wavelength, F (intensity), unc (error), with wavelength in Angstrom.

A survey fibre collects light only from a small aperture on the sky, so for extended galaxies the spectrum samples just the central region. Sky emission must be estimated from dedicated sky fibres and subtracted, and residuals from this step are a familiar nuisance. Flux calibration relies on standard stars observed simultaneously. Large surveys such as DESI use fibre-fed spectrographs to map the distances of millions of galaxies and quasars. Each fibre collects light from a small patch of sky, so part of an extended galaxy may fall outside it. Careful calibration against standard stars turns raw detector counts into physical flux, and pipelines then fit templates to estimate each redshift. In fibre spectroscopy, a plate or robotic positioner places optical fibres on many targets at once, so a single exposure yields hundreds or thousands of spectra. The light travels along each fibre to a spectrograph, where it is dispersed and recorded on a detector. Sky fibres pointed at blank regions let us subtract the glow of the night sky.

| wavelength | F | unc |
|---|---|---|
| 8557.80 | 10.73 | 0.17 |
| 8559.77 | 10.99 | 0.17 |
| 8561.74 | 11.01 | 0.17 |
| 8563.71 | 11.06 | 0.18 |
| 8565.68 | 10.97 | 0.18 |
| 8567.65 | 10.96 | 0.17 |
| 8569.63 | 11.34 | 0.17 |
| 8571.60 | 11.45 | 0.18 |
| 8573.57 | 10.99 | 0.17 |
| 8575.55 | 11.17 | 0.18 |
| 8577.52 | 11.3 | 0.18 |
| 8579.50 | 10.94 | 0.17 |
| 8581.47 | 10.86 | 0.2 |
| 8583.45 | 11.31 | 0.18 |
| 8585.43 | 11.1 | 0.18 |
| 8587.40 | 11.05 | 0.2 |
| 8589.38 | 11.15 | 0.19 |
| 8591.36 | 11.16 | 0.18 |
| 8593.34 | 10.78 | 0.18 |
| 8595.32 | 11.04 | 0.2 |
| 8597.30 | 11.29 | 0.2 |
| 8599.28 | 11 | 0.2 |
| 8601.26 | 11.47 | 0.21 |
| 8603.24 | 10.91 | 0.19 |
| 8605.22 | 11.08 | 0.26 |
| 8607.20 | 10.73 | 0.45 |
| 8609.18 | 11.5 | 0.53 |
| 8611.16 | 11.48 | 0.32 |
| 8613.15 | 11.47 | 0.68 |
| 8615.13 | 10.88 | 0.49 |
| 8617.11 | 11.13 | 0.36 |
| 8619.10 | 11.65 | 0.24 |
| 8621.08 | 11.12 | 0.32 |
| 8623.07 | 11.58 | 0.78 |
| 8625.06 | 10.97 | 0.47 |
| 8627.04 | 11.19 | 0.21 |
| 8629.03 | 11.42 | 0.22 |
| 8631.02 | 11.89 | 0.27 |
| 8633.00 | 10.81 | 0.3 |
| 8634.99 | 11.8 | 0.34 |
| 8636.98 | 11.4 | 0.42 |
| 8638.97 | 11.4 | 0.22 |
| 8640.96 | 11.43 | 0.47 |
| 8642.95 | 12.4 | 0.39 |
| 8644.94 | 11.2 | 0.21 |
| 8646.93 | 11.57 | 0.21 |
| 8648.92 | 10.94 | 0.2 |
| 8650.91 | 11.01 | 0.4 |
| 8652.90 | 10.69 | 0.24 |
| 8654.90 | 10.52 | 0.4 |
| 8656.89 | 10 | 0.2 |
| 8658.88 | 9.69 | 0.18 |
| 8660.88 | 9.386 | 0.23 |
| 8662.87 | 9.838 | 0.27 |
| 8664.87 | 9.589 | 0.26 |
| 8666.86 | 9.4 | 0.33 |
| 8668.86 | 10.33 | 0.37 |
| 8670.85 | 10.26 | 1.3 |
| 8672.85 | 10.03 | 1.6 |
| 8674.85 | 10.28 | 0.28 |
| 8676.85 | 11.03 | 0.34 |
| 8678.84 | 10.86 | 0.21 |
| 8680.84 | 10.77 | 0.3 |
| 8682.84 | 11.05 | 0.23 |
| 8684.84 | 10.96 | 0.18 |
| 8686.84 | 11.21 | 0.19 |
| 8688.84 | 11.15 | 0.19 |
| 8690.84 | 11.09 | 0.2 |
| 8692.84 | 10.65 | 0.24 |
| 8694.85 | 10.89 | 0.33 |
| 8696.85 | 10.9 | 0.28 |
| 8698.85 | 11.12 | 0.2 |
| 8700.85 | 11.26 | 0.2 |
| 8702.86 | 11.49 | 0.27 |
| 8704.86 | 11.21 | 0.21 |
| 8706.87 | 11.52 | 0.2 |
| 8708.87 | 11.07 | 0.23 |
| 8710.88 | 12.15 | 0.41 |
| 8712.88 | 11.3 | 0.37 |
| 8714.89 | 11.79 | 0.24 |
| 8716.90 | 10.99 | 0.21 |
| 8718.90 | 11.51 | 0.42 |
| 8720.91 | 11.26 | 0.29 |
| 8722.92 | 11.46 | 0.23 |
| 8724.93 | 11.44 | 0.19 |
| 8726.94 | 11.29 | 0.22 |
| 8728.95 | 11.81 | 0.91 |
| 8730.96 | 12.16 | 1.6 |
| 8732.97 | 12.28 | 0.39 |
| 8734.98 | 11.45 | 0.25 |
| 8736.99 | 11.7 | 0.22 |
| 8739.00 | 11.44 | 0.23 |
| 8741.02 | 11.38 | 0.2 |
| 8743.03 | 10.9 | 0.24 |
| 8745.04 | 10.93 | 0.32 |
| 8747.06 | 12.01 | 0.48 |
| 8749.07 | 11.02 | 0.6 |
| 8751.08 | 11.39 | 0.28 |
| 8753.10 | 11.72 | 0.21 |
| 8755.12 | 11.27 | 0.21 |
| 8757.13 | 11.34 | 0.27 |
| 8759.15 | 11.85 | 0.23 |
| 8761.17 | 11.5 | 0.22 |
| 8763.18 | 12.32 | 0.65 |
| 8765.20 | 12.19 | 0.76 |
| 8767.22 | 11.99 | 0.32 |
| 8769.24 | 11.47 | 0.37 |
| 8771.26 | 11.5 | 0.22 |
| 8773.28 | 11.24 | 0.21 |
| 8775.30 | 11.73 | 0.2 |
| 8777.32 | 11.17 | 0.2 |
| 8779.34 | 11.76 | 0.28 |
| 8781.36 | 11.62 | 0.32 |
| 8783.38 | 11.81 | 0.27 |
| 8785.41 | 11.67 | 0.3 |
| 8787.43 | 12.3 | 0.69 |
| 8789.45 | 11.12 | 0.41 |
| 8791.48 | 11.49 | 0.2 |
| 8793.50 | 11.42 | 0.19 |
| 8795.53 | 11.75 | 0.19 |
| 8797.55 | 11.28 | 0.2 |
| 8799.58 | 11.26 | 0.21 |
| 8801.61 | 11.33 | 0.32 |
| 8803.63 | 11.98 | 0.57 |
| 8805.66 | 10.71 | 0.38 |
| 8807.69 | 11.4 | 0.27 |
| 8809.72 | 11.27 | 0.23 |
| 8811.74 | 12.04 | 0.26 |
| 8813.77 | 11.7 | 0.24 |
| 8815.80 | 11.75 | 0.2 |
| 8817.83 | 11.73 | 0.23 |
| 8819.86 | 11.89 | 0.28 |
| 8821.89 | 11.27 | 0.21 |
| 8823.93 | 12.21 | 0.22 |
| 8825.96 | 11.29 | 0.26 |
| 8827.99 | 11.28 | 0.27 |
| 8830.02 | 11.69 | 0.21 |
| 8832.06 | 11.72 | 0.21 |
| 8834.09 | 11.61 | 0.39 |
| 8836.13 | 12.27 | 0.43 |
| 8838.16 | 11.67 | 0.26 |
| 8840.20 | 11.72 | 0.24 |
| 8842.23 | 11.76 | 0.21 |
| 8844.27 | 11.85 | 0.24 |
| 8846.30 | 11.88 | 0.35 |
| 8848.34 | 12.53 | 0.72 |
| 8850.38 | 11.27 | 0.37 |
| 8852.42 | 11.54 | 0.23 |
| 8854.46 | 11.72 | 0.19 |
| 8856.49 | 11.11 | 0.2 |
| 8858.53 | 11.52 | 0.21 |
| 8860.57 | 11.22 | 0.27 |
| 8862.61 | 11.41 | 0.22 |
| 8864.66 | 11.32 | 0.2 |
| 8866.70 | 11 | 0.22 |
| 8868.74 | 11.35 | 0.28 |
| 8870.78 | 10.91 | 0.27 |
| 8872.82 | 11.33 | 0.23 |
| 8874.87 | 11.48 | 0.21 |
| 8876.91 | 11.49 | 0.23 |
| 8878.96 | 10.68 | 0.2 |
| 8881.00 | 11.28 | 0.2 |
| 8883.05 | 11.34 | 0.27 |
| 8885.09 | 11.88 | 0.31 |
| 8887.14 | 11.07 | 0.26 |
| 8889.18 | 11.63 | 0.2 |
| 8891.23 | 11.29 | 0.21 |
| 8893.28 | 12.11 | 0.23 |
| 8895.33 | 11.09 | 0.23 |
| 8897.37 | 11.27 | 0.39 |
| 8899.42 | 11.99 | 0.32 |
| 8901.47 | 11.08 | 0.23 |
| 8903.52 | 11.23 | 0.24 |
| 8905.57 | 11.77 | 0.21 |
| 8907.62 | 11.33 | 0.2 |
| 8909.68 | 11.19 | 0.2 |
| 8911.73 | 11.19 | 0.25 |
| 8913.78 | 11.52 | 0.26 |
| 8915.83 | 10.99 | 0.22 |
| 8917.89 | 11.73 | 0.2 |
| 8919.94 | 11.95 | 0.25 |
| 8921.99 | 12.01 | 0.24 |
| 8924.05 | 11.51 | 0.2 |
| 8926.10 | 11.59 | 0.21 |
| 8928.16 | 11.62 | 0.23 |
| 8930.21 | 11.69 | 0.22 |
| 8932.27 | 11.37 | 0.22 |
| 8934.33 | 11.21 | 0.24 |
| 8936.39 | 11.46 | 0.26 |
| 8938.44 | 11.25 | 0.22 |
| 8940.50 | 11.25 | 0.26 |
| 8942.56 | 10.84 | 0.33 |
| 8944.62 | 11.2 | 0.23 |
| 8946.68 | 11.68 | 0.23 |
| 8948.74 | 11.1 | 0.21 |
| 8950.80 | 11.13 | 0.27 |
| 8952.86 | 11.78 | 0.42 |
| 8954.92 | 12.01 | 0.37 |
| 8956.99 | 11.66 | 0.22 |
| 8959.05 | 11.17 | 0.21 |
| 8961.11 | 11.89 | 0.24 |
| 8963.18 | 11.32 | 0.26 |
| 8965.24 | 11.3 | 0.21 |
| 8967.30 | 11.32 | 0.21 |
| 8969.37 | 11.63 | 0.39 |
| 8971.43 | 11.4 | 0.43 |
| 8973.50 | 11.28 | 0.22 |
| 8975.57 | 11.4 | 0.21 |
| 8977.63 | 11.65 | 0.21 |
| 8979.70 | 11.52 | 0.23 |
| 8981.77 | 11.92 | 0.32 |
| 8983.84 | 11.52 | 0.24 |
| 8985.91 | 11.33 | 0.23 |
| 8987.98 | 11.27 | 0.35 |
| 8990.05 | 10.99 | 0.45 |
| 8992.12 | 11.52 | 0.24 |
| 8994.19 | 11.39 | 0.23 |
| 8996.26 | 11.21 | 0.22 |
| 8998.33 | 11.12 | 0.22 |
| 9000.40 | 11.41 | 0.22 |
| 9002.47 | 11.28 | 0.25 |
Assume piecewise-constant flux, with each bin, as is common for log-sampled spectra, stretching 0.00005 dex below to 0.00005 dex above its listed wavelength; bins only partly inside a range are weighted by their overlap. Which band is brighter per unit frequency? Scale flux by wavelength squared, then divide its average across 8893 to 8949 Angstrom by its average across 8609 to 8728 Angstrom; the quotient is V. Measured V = 1.10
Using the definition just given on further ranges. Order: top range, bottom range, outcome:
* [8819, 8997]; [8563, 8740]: 1.10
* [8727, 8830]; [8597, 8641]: 1.06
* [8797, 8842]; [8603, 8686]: 1.11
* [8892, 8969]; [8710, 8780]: 1.03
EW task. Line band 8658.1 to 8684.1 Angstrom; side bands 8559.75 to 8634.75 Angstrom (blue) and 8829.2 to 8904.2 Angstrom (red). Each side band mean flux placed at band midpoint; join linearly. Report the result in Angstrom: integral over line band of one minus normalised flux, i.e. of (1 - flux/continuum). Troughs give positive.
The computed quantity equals 2.4 Angstrom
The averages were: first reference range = 11.2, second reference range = 11.5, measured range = 10.2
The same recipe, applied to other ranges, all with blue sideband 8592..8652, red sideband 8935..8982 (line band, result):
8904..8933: -0.29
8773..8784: -0.21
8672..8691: 0.79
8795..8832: -0.58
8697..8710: 0.07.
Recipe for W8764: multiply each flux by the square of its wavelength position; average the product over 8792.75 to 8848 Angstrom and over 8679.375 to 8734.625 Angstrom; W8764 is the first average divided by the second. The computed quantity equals 1.05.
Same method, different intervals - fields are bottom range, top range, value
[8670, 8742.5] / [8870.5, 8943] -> 1.06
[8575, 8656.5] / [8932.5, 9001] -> 1.10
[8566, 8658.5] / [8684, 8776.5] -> 1.05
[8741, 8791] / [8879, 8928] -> 1.02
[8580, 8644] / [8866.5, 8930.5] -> 1.08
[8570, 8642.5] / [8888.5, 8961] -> 1.10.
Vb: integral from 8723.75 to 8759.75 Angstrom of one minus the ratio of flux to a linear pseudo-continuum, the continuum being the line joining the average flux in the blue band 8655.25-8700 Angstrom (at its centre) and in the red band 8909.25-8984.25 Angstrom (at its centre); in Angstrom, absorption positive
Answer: -2.69 Angstrom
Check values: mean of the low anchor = 10.5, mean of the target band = 11.5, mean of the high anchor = 11.5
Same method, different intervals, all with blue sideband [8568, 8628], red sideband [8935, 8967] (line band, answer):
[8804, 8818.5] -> -0.28 Angstrom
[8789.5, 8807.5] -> -0.14 Angstrom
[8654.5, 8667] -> 1.61 Angstrom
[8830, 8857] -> -1.01 Angstrom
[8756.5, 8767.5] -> -0.58 Angstrom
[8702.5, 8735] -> -0.86 Angstrom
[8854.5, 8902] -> 0.00 Angstrom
